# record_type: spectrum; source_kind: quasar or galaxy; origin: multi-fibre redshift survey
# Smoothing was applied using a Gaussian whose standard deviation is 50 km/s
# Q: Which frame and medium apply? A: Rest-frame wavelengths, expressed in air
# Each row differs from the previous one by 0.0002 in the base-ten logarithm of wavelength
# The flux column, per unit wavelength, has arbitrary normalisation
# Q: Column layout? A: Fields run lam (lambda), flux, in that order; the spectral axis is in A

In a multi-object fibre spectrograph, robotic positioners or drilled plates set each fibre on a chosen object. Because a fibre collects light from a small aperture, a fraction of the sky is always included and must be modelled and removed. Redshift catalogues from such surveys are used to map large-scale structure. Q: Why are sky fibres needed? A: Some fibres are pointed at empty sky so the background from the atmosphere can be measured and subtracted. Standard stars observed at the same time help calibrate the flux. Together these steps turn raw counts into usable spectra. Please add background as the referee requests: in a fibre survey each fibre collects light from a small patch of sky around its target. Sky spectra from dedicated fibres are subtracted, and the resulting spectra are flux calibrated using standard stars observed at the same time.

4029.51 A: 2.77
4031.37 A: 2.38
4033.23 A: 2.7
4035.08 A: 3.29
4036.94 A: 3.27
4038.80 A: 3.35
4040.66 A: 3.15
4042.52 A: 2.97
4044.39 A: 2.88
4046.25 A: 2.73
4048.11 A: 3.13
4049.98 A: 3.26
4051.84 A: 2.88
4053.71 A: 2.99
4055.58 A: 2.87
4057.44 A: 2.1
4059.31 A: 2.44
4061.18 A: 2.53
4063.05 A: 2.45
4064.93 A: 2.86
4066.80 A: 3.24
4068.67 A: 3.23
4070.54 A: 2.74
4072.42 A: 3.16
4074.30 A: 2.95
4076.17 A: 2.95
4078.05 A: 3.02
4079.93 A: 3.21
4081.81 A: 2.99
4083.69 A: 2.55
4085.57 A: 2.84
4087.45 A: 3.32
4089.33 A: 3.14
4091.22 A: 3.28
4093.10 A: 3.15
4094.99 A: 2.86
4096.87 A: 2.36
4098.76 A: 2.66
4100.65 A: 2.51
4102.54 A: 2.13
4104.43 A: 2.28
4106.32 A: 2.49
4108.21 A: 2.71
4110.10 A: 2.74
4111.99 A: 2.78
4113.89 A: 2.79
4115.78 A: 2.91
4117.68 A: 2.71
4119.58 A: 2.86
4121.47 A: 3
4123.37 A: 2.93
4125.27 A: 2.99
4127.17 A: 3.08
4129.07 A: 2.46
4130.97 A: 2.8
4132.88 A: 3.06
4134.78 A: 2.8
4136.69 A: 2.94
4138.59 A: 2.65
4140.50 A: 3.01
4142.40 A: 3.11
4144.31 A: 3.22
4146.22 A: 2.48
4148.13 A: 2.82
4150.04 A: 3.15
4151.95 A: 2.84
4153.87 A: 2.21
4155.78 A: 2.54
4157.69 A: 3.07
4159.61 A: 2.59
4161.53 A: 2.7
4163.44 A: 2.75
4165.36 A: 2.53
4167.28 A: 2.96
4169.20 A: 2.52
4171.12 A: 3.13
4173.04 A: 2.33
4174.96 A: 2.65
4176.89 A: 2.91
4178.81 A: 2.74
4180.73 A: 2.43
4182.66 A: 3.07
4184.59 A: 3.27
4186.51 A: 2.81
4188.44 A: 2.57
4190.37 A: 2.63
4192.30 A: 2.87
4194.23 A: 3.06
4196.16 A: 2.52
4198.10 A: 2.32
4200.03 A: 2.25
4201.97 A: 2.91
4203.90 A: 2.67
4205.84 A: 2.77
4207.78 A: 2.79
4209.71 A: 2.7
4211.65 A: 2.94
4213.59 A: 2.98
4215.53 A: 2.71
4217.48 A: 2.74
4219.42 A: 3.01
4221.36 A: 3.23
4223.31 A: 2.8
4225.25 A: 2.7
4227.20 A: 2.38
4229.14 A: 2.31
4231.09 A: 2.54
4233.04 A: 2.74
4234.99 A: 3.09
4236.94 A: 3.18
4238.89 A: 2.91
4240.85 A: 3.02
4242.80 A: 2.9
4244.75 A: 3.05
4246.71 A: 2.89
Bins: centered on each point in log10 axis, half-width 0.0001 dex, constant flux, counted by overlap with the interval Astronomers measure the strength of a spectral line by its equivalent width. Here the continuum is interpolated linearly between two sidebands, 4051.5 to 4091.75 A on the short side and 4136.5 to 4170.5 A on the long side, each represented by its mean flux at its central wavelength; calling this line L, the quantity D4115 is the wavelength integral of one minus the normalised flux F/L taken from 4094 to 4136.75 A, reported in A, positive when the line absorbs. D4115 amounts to 1.6 A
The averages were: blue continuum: 2.89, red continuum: 2.78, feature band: 2.73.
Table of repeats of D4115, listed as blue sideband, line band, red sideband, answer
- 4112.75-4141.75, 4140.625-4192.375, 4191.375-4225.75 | 0.9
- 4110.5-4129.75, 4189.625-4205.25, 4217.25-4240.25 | 0.9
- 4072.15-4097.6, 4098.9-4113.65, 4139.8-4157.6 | 2.0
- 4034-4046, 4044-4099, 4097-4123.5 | 0.3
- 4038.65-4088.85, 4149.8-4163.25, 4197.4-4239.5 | 0.5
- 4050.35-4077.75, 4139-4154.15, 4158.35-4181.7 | -0.9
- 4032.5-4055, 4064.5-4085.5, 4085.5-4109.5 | -0.8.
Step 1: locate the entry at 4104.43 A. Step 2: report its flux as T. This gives 2.28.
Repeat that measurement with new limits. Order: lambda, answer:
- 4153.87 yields 2.21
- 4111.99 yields 2.78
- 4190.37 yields 2.63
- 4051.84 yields 2.88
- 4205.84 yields 2.77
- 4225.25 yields 2.7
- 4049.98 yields 3.26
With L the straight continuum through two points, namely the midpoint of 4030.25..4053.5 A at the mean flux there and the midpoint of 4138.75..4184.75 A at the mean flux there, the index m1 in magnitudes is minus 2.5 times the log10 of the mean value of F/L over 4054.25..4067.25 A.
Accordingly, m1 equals 0.129 mag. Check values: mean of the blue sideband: 3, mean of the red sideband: 2.78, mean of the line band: 2.63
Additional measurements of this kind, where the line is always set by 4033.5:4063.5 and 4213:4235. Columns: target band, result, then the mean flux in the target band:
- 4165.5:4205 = 0.02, 2.73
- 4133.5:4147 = -0.03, 2.9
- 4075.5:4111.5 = 0.02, 2.8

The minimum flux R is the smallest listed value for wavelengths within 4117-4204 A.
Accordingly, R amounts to 2.21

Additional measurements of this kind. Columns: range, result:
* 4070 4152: 2.13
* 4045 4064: 2.1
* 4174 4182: 2.43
